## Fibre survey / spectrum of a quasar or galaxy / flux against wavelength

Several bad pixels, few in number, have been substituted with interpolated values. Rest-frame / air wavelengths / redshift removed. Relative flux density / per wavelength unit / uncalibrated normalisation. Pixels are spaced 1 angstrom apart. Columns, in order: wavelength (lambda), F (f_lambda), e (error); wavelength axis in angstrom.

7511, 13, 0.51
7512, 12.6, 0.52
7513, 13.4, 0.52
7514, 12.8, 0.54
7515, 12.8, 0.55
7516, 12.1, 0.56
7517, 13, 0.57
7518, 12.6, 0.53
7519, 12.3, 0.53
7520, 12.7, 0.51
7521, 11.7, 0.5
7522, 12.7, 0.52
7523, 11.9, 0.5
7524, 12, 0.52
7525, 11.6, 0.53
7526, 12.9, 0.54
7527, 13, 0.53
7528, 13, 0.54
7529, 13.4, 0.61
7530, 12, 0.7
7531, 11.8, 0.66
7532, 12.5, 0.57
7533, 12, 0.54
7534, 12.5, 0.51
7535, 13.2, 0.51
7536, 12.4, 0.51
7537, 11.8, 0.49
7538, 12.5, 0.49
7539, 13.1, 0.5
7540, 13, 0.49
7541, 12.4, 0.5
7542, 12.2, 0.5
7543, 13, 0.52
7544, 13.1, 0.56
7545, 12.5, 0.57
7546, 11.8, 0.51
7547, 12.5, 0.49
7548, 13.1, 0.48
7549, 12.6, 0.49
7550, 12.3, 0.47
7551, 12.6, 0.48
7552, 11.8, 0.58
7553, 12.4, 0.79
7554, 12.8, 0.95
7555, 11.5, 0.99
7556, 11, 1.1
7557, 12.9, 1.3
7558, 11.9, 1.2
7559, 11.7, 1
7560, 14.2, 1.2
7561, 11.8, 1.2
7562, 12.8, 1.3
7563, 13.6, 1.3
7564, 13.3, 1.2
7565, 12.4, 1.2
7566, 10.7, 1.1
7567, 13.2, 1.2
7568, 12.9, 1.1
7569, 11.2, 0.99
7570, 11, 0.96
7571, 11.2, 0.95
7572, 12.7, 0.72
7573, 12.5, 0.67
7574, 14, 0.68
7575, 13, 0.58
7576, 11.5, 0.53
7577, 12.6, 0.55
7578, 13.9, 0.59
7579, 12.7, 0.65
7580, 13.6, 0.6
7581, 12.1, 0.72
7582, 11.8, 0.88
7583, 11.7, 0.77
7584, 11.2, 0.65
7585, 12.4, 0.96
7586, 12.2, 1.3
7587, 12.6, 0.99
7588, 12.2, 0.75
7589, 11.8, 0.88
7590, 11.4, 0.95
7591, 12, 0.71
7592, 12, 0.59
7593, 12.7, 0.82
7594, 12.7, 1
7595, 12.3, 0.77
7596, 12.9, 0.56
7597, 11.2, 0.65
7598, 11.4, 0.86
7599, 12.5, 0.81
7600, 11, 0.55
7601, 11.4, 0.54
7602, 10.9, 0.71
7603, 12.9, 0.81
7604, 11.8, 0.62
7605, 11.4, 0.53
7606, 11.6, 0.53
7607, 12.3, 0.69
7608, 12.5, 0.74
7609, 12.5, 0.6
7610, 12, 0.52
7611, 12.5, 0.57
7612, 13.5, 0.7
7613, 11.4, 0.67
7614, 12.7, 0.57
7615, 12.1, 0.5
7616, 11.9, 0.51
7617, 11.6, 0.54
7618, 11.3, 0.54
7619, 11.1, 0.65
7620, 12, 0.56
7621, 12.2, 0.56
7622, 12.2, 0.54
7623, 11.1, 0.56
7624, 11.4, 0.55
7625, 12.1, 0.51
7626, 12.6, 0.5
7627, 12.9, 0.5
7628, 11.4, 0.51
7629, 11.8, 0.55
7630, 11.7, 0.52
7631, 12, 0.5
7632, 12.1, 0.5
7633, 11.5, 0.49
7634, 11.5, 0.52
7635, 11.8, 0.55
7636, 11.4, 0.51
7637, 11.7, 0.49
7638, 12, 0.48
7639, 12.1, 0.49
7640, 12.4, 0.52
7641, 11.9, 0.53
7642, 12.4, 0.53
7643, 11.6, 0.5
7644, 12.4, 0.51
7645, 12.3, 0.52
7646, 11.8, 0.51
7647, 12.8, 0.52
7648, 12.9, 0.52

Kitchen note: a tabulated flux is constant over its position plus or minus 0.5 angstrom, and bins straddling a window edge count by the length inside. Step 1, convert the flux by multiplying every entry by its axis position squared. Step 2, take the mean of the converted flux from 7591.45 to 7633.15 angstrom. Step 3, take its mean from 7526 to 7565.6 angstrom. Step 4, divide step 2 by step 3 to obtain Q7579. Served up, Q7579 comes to 0.97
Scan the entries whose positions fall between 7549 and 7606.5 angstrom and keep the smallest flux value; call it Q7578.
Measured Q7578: 10.7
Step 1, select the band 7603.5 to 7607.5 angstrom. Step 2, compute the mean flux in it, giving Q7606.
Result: 11.8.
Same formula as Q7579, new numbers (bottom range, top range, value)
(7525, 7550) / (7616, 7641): 0.96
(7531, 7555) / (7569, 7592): 0.99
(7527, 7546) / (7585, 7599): 0.98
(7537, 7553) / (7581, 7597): 0.98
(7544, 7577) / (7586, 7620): 0.98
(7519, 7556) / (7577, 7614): 0.99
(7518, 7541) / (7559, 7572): 1.00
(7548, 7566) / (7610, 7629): 0.98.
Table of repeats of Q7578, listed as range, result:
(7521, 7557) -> 11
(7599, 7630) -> 10.9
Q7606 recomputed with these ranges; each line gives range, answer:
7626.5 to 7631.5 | 12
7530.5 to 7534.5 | 12.2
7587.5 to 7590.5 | 11.8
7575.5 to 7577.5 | 12.1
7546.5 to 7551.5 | 12.6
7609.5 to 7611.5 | 12.2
